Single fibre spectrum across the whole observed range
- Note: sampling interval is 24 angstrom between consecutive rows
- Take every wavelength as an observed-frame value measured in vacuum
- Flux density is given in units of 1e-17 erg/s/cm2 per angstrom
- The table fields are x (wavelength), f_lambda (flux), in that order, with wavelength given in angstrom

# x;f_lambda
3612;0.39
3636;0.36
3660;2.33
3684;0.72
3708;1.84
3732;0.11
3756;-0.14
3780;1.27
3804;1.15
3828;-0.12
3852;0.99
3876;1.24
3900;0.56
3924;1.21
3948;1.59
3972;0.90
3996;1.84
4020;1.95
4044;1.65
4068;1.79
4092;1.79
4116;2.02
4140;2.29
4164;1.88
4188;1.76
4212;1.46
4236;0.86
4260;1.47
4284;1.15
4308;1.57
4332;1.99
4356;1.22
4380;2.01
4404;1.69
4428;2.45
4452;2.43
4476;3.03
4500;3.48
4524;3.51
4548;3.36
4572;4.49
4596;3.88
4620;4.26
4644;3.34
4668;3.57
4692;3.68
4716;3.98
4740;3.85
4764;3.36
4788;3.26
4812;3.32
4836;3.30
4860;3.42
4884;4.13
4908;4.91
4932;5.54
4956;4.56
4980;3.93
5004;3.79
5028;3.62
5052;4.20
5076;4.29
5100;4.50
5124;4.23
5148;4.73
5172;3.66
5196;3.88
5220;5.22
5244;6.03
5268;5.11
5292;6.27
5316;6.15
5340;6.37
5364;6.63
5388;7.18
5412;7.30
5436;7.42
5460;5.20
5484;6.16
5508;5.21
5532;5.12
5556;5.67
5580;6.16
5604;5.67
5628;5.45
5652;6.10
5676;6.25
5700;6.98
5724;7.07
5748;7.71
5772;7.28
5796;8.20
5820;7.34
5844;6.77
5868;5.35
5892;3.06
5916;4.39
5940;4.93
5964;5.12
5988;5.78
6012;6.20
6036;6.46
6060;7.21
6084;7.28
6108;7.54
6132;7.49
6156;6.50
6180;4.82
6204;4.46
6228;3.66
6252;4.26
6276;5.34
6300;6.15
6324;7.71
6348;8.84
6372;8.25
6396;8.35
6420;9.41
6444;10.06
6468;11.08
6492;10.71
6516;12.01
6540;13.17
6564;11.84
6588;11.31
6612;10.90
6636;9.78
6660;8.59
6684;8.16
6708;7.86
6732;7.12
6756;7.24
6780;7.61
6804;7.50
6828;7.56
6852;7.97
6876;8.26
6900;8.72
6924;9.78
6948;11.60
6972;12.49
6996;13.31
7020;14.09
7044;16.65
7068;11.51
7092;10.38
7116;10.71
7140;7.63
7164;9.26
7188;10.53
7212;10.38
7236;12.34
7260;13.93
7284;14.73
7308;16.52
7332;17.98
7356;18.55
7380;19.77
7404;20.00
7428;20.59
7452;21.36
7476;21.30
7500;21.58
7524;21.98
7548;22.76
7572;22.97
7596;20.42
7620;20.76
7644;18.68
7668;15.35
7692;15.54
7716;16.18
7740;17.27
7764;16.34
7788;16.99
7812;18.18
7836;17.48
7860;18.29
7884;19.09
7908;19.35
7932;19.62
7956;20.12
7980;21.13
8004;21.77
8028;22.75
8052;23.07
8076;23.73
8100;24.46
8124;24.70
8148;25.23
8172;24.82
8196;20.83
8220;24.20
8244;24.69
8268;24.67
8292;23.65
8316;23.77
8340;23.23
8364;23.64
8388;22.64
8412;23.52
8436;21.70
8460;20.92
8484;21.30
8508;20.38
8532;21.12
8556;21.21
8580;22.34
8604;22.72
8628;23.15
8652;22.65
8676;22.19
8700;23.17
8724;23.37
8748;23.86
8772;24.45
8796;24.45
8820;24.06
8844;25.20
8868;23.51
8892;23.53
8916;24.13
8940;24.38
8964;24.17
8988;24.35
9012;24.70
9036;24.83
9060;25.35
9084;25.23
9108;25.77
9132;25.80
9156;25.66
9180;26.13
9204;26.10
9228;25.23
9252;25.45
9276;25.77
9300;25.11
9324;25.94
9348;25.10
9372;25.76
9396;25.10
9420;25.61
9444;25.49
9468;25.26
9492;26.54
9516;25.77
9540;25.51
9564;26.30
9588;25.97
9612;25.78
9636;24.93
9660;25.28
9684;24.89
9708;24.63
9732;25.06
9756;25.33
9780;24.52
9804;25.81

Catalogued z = 0.00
